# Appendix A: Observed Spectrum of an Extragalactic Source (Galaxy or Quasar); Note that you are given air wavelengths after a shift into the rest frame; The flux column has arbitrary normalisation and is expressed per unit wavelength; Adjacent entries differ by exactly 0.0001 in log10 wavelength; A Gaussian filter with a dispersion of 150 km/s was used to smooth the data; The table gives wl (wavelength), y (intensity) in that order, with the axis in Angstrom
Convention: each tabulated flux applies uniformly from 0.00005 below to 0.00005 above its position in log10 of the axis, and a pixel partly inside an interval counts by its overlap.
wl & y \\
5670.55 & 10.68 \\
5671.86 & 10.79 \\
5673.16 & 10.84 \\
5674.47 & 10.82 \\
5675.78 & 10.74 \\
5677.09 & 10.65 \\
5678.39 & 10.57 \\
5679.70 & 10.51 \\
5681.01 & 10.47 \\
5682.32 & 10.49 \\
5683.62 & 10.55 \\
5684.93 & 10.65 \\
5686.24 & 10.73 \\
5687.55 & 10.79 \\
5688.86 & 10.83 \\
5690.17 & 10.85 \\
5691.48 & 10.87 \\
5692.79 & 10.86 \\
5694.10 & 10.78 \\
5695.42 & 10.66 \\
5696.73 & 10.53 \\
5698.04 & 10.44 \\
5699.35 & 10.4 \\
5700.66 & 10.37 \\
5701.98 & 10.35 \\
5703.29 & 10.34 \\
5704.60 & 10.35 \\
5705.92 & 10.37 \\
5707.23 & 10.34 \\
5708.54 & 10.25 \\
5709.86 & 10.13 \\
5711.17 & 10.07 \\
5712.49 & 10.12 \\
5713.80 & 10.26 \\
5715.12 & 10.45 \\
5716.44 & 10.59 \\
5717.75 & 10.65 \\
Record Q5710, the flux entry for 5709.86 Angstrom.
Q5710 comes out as 10.13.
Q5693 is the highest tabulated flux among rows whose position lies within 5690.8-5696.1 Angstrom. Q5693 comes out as 10.87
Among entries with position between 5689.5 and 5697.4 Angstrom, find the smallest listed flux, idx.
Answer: 10.53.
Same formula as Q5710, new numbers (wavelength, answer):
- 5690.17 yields 10.85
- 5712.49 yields 10.12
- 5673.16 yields 10.84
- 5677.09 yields 10.65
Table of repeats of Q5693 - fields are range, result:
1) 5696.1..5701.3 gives 10.53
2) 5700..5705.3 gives 10.37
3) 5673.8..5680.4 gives 10.82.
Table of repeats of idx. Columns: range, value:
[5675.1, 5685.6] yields 10.47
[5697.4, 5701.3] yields 10.37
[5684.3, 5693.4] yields 10.65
